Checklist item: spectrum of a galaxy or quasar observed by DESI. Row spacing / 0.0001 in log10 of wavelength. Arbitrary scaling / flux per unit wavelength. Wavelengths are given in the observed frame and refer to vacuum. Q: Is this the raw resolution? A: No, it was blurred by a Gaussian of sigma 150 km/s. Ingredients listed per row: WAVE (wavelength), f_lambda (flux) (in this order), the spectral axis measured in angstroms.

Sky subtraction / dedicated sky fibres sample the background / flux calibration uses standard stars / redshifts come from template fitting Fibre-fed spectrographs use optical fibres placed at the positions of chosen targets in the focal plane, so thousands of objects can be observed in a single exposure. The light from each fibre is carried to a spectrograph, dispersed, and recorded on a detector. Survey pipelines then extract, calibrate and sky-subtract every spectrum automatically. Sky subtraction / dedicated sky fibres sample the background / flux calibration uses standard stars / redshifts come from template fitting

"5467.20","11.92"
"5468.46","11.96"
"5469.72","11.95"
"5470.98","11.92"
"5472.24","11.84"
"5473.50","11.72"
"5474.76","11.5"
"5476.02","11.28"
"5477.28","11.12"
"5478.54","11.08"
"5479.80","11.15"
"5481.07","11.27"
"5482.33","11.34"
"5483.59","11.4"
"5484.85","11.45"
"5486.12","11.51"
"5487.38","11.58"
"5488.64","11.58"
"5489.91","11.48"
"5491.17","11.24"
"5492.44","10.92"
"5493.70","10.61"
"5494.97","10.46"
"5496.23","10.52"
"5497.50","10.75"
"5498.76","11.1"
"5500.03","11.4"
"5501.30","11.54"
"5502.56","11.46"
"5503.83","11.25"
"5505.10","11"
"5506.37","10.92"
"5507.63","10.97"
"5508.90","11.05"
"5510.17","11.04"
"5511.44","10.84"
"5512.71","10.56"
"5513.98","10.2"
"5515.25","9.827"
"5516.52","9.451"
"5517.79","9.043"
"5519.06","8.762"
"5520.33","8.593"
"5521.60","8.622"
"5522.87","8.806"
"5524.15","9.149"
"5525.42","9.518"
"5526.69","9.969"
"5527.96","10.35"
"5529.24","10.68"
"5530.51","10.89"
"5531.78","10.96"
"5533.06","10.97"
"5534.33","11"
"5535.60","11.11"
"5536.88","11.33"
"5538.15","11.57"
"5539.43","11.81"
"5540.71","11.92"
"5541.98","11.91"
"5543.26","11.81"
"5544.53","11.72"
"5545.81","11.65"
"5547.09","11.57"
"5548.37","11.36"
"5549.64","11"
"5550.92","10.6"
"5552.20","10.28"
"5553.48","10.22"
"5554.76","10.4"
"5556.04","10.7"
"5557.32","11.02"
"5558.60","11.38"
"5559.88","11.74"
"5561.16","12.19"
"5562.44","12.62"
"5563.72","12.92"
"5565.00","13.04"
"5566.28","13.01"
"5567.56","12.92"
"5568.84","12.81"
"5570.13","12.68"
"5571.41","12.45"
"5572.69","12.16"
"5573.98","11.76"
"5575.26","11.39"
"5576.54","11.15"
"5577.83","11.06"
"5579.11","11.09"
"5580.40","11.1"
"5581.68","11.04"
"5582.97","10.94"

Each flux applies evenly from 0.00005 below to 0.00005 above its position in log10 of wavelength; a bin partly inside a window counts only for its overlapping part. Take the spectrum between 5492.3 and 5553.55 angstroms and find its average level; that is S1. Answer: 10.7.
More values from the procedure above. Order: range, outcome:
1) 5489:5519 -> 10.7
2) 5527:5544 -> 11.2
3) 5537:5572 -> 11.7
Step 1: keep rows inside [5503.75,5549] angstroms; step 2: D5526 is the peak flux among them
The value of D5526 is 11.92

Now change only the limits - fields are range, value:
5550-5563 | 12.62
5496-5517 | 11.54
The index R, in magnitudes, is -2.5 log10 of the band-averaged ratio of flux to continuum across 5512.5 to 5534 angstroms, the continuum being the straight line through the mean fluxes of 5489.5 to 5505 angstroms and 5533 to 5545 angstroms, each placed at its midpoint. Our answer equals 0.16 mag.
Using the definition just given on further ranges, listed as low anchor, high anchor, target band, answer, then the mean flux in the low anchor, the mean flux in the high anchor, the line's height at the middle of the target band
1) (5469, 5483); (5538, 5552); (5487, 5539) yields 0.091 mag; 11.5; 11.5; 11.5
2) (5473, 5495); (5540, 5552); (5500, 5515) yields 0.037 mag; 11.3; 11.5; 11.3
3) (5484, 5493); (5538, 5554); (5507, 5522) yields 0.146 mag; 11.4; 11.3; 11.4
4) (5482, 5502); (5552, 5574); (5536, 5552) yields 0.024 mag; 11.2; 11.9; 11.7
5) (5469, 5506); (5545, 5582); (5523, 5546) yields 0.053 mag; 11.3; 11.6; 11.5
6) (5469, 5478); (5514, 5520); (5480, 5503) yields -0.053 mag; 11.6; 9.33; 10.7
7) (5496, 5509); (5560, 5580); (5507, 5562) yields 0.093 mag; 11.1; 12.2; 11.6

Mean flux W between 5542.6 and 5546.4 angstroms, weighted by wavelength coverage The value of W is 11.7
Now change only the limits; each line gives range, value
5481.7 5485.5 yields 11.4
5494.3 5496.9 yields 10.5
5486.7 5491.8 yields 11.5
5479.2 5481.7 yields 11.2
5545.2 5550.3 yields 11.4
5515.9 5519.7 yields 9.09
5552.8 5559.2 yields 10.7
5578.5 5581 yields 11.1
